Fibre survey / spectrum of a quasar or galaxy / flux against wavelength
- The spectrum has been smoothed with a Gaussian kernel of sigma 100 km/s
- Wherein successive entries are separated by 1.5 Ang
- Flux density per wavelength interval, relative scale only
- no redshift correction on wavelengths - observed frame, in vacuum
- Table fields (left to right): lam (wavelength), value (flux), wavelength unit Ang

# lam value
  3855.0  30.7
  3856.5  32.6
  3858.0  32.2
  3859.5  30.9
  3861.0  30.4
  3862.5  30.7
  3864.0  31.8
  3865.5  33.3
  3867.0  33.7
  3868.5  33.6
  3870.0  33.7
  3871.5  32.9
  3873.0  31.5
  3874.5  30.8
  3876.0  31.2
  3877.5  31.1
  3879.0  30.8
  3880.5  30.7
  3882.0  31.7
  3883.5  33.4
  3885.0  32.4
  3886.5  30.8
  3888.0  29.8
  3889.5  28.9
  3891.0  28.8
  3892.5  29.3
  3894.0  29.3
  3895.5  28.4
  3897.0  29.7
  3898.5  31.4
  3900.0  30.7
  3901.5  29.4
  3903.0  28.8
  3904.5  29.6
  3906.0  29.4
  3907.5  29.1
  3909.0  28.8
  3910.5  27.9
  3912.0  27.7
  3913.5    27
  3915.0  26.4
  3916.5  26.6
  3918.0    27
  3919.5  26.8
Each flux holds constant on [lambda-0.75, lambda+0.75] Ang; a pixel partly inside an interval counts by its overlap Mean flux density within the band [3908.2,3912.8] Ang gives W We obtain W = 28.1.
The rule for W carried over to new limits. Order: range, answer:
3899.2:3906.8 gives 29.6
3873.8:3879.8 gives 31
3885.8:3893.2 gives 29.5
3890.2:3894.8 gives 29.1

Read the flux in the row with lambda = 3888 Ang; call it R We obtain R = 29.8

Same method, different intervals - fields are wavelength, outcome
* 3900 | 30.7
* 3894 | 29.3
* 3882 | 31.7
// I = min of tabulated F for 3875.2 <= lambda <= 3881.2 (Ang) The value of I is 30.7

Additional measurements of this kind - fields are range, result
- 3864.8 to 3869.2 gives 33.3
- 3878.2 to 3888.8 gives 29.8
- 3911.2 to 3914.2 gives 27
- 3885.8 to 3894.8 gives 28.8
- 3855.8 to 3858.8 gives 32.2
